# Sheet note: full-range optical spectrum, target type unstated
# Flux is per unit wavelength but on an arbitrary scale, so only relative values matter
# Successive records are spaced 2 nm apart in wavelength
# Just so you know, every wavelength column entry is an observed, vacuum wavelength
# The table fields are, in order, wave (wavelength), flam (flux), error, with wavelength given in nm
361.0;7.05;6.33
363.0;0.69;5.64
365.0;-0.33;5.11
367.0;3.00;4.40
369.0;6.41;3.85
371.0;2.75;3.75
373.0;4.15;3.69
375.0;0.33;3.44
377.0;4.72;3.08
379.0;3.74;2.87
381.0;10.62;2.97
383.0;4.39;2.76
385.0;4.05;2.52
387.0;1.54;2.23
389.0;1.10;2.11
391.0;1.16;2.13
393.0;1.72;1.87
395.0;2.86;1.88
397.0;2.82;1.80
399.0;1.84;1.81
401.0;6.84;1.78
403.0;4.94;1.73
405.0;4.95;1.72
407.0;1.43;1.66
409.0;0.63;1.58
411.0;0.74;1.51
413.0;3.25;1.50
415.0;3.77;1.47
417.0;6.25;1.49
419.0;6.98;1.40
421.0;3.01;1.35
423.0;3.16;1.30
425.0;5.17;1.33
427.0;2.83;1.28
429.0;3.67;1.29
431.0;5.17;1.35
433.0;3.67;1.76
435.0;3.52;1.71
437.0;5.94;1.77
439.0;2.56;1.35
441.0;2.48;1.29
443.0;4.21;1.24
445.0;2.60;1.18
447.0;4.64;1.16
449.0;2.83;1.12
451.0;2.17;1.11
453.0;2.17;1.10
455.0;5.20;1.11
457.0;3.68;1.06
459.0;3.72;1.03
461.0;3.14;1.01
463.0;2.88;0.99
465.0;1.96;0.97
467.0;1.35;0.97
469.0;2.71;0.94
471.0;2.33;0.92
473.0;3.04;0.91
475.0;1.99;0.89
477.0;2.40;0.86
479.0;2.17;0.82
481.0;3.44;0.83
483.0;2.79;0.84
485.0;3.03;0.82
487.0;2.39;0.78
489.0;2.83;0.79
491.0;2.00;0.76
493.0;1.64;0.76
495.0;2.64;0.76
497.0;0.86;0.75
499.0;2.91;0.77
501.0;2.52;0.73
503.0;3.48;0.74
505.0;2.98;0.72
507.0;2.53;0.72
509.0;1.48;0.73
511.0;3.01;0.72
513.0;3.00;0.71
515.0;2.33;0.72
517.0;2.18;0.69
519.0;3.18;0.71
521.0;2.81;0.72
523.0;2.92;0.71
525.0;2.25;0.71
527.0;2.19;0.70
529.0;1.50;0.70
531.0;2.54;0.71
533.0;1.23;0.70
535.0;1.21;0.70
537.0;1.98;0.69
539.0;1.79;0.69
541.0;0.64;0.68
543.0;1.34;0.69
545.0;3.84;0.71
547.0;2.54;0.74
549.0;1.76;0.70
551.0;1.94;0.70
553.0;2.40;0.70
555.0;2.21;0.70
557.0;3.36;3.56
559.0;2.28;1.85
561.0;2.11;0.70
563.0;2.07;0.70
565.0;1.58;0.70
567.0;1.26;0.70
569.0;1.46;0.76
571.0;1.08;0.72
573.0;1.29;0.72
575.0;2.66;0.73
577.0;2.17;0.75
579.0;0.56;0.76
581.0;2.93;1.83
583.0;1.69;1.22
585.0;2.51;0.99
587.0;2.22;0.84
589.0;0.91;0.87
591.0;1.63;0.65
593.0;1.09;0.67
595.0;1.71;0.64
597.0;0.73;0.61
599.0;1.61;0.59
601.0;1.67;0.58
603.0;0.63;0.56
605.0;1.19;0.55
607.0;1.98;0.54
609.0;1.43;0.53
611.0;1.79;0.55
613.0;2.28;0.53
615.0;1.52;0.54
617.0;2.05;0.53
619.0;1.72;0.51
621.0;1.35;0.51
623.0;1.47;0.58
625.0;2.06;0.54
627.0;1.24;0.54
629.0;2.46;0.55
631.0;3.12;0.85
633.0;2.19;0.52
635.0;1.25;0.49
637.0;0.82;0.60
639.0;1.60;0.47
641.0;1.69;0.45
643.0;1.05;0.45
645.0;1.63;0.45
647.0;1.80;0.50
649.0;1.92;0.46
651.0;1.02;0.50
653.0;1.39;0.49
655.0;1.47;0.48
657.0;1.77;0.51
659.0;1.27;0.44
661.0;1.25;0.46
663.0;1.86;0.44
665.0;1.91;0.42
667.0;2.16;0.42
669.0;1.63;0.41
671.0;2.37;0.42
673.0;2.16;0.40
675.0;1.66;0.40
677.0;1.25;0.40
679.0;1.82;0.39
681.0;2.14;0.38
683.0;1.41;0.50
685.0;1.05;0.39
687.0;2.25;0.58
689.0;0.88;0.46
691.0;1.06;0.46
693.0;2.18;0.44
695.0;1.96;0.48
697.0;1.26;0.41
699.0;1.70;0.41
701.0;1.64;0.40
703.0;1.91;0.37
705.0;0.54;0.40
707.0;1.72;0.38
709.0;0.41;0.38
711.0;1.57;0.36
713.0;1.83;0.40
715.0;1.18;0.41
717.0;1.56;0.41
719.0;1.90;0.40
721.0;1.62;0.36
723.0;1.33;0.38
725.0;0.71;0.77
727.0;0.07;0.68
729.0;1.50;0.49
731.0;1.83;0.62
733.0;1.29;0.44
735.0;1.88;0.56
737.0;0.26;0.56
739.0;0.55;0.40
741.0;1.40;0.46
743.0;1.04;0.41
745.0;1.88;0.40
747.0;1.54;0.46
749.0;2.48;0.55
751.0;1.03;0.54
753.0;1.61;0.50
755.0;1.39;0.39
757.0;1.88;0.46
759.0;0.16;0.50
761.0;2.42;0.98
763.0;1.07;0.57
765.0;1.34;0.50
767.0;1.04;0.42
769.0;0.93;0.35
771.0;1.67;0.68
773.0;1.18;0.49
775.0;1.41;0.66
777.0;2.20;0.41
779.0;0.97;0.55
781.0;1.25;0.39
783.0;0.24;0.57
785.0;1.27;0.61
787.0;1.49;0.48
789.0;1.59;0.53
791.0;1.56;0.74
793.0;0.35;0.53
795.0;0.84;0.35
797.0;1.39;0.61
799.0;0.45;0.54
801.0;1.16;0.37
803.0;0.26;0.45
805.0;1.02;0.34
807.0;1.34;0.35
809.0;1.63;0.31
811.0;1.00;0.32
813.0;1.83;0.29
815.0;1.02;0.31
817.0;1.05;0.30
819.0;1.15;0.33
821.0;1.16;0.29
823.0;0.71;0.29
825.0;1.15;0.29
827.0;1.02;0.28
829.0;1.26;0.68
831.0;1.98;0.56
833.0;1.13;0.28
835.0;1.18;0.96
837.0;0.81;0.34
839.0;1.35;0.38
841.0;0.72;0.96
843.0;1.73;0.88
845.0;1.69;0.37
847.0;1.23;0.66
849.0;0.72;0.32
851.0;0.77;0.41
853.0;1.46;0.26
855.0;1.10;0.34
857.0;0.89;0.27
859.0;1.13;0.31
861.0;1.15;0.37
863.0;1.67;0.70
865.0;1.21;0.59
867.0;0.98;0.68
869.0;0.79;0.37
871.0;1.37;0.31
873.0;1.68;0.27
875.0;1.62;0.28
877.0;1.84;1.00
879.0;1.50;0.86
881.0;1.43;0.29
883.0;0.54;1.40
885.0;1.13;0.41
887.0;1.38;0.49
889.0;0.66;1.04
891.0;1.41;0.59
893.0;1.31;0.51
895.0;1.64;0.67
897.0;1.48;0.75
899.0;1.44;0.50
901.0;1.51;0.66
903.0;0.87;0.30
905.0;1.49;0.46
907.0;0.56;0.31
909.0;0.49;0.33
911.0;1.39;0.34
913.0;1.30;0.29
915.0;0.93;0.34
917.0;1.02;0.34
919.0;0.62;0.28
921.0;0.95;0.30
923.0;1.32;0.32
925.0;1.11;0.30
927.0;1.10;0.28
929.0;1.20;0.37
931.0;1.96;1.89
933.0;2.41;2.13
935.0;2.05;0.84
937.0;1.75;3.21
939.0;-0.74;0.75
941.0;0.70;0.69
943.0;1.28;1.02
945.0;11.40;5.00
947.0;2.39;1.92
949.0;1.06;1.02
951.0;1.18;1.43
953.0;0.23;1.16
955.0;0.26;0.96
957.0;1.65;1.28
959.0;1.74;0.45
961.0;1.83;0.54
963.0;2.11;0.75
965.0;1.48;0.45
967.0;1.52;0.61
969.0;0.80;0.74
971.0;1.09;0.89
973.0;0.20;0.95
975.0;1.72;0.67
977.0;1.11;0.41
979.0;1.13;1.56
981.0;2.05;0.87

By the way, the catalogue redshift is 1.535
